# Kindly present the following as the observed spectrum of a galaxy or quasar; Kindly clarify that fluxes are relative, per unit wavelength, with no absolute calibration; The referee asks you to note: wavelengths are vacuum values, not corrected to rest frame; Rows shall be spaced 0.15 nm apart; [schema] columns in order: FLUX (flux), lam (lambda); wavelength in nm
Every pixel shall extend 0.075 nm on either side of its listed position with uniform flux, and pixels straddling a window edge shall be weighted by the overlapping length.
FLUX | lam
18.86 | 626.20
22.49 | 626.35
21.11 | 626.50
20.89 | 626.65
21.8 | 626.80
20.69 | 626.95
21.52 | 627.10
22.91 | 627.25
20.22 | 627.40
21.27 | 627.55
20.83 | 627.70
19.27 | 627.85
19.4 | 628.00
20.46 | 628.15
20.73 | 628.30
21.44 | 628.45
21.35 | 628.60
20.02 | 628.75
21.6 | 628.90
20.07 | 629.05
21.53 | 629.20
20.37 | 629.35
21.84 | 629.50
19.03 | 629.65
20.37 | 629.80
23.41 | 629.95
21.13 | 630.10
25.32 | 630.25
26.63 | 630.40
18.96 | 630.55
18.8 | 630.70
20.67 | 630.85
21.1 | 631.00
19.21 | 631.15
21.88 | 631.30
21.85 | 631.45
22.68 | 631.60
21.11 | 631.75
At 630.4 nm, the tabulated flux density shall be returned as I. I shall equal 26.63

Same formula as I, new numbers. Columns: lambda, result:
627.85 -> 19.27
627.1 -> 21.52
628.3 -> 20.73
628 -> 19.4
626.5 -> 21.11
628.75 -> 20.02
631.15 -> 19.21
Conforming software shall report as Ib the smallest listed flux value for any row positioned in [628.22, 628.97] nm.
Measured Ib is 20.02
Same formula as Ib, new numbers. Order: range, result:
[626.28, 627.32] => 20.69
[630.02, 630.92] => 18.8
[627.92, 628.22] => 19.4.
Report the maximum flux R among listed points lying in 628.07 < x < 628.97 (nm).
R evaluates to 21.6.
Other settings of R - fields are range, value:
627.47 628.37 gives 21.27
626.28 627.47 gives 22.91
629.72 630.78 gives 26.63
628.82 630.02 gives 23.41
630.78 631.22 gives 21.1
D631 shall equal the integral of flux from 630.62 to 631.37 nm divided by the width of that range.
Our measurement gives 20.3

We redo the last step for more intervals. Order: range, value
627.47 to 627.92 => 20.5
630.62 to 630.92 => 19.7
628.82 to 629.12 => 20.8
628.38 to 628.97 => 21.1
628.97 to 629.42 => 20.7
